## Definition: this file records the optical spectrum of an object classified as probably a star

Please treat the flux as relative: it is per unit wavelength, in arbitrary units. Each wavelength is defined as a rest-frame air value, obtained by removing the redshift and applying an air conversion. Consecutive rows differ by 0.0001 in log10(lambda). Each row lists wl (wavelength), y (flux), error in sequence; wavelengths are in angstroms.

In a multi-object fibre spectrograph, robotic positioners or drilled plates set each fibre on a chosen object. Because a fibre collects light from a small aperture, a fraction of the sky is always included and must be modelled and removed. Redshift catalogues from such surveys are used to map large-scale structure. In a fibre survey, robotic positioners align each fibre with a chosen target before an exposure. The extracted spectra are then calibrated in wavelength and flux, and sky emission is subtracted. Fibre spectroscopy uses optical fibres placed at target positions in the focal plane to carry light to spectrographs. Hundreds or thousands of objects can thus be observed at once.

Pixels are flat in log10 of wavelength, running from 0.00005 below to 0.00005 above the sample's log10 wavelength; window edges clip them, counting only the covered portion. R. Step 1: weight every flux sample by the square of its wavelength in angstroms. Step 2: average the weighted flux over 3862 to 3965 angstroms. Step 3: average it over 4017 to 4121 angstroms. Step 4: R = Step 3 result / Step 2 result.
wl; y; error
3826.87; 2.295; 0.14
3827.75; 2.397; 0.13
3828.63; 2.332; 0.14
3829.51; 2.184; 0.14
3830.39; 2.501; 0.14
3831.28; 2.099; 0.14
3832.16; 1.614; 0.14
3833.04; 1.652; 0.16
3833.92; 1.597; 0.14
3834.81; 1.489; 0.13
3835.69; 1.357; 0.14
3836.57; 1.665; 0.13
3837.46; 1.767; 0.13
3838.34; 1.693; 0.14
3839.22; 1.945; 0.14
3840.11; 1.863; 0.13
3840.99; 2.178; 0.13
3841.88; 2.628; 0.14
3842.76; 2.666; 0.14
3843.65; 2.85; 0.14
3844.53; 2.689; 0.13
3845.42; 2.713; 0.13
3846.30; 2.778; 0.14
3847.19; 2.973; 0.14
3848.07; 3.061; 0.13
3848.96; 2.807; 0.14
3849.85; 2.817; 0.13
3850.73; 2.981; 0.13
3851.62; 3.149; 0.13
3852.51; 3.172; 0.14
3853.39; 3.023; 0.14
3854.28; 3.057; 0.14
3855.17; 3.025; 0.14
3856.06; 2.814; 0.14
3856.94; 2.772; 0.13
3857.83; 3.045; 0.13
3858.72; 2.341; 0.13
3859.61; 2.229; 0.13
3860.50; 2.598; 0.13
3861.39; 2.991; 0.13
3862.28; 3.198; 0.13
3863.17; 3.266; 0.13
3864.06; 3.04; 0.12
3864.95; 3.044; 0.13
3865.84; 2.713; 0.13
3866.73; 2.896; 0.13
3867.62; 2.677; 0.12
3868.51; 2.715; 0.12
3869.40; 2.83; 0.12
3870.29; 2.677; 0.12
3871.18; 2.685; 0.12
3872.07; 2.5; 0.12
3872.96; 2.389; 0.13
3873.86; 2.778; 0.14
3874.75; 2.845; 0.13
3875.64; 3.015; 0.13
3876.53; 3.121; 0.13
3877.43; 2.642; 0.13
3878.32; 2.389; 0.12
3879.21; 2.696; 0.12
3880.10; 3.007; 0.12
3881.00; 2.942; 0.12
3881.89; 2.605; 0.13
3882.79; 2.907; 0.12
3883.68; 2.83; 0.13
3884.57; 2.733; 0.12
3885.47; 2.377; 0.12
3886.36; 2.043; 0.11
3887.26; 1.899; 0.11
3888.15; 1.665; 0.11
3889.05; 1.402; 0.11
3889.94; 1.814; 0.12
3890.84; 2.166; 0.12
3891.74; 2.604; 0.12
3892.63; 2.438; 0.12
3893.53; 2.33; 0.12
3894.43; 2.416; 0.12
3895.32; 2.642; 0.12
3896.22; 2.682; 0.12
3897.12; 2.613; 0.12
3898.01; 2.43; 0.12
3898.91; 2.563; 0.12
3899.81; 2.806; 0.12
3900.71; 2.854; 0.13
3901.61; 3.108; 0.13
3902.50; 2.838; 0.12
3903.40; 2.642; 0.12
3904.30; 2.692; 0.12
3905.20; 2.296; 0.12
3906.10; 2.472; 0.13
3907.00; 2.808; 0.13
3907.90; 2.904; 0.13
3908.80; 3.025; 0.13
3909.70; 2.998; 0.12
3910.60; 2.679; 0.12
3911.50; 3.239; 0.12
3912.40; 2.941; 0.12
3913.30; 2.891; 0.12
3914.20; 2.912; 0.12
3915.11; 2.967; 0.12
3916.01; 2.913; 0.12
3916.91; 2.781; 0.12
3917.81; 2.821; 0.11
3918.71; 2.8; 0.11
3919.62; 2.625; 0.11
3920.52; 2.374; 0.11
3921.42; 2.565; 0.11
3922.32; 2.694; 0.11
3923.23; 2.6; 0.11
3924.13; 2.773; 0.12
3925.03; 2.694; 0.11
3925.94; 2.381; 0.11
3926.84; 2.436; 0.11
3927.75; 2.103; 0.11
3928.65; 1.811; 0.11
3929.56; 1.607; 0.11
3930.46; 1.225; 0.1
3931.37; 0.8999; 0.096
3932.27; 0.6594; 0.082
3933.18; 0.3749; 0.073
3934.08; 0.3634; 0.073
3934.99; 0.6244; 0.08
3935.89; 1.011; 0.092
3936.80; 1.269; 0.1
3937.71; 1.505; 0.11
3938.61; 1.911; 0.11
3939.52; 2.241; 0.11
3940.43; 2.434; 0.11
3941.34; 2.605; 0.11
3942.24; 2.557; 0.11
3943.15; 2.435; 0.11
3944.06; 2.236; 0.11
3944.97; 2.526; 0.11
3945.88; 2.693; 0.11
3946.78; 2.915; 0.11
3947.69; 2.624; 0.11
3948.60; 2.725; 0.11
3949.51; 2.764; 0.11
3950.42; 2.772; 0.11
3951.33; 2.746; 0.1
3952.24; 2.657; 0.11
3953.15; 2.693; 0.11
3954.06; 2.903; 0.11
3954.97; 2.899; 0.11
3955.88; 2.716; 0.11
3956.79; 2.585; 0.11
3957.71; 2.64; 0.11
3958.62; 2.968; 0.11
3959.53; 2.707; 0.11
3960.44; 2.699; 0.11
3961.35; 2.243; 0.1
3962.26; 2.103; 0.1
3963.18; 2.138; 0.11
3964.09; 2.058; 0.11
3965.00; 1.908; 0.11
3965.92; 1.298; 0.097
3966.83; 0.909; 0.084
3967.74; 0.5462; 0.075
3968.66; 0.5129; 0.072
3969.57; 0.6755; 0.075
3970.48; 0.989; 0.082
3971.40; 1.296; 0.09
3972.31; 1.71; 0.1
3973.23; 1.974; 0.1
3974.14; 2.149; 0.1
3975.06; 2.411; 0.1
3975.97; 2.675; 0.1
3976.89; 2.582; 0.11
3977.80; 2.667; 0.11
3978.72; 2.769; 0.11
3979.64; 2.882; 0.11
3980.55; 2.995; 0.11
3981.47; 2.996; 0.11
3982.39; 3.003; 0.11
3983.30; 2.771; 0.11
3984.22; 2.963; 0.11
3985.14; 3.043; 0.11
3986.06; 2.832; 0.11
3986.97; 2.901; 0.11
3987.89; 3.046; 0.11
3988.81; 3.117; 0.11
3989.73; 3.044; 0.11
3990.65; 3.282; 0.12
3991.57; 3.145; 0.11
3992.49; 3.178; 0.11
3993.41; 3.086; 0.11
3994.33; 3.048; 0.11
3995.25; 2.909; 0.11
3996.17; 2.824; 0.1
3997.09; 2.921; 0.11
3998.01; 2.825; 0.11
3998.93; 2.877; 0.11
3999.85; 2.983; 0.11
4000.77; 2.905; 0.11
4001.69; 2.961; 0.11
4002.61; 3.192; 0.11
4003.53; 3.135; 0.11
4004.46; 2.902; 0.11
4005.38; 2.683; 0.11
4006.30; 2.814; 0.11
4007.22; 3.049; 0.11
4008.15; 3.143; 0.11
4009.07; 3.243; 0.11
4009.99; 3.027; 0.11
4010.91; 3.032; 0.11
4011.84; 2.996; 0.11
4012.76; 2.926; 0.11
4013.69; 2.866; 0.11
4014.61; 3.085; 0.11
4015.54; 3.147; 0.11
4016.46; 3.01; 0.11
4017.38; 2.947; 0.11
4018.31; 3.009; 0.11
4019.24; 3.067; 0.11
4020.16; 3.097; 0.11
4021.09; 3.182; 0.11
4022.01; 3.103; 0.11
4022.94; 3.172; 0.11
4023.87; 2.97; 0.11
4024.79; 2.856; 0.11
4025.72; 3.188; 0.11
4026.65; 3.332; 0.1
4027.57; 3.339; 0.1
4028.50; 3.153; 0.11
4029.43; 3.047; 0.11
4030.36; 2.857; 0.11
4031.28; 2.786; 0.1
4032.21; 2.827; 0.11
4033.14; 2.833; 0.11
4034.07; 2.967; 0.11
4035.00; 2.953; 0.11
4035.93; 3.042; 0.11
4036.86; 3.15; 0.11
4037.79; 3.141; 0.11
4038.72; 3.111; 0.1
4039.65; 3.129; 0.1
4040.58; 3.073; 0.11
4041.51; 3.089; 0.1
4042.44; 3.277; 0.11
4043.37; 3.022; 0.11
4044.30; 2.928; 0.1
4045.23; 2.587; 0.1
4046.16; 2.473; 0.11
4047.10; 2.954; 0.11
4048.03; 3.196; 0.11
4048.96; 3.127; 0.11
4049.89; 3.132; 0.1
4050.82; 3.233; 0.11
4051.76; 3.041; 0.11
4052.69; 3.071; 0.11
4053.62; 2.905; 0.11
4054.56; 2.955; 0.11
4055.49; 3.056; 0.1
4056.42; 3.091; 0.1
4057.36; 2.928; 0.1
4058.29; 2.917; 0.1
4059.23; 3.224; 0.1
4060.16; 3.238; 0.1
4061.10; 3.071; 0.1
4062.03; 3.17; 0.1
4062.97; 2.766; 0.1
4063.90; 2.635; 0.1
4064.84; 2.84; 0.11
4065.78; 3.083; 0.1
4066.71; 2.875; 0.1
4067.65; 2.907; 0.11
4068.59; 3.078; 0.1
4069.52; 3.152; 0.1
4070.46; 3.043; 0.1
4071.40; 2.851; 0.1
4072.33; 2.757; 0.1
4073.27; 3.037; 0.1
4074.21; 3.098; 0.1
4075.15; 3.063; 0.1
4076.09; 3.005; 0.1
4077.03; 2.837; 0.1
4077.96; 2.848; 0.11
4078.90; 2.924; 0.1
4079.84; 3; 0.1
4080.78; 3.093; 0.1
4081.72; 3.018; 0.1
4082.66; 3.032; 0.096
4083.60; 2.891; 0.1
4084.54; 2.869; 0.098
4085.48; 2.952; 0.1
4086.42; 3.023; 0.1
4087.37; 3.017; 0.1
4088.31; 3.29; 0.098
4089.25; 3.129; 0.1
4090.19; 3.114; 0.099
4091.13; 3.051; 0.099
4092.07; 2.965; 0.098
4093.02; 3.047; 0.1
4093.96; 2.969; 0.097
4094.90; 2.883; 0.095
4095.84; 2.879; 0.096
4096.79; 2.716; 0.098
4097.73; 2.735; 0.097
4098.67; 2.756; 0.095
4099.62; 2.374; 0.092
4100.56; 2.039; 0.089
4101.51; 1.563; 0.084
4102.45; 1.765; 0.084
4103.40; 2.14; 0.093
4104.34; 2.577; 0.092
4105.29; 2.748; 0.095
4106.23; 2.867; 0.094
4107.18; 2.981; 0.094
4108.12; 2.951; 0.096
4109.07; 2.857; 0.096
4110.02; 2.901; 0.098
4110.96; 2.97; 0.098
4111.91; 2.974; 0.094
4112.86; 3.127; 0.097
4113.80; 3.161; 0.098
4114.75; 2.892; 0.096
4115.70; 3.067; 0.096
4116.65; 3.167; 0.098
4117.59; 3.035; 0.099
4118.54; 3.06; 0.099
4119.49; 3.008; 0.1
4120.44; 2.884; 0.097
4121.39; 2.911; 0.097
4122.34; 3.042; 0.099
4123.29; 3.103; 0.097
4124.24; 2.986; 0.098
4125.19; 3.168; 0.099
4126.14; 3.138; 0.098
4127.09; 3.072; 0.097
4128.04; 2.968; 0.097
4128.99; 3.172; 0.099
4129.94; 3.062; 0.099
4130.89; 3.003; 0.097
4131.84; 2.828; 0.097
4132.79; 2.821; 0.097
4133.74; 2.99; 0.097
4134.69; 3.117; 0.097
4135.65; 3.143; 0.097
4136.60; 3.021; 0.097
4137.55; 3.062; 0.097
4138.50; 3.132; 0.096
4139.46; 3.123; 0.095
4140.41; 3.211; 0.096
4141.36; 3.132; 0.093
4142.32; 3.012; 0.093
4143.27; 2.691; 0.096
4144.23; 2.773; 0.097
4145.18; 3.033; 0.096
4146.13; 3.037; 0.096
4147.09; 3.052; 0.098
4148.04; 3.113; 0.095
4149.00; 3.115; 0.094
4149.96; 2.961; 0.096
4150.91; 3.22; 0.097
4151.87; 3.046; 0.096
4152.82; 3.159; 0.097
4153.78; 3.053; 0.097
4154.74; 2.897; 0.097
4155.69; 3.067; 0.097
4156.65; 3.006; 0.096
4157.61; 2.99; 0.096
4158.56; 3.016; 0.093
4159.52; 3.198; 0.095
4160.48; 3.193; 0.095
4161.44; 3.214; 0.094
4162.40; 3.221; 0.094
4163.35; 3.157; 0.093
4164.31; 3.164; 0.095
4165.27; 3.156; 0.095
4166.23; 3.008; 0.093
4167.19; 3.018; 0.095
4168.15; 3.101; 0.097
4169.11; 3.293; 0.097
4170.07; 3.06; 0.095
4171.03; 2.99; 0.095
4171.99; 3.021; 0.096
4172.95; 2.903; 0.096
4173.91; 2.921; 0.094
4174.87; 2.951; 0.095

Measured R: 1.3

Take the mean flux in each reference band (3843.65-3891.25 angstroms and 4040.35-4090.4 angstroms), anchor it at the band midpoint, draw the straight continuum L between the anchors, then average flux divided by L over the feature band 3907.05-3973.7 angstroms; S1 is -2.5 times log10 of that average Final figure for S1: 0.27 mag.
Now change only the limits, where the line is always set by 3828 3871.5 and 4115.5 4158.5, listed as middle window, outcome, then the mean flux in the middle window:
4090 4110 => 0.119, 2.66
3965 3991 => 0.213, 2.28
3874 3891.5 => 0.050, 2.49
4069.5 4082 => -0.015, 2.97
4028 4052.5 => -0.049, 3.01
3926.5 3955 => 0.315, 2.03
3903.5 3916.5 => -0.072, 2.83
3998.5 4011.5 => -0.069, 3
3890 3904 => 0.017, 2.59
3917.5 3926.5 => 0.018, 2.63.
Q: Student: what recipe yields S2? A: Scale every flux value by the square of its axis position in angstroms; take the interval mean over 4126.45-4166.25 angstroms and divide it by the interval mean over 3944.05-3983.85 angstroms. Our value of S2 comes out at 1.45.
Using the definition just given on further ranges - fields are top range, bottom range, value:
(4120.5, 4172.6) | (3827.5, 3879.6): 1.38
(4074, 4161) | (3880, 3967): 1.37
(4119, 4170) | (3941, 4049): 1.20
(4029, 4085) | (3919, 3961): 1.42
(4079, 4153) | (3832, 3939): 1.34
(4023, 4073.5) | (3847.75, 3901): 1.23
